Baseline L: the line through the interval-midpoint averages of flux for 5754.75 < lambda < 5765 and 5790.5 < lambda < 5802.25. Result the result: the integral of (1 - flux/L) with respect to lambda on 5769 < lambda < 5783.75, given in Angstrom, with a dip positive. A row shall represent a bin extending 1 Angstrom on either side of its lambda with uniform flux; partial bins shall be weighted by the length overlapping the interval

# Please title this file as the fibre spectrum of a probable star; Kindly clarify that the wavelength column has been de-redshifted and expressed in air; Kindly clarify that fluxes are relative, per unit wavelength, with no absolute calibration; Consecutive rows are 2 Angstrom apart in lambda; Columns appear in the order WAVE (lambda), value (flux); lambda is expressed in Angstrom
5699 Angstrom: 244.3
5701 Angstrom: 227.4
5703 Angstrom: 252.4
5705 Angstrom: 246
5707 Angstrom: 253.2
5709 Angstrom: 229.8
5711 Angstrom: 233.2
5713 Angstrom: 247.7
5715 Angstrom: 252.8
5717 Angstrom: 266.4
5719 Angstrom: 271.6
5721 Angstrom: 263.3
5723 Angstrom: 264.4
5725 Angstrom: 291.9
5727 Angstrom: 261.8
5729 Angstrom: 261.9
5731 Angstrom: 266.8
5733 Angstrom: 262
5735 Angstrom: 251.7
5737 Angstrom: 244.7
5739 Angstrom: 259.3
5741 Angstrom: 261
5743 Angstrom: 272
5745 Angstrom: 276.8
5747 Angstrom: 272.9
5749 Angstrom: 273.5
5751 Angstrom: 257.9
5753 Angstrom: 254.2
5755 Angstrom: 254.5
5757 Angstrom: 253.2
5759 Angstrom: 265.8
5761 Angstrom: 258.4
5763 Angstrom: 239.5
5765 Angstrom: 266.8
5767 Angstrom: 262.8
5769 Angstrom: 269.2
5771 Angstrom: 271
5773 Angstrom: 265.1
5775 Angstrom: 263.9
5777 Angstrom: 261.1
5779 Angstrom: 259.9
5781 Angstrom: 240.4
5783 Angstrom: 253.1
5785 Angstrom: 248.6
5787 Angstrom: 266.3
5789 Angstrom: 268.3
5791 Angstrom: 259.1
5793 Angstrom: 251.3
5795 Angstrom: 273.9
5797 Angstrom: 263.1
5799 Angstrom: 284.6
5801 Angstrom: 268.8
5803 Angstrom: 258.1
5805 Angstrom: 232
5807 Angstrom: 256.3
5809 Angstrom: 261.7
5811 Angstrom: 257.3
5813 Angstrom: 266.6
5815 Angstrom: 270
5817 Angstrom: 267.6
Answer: 0.0 Angstrom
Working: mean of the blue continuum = 255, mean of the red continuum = 267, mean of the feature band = 260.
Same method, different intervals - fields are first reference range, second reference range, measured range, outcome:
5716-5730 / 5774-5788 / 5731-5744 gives 0.32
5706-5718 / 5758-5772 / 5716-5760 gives -1.67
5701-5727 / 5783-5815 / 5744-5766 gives -0.27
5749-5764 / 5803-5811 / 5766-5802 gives -1.28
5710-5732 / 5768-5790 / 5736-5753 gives -0.18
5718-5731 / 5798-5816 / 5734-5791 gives 1.12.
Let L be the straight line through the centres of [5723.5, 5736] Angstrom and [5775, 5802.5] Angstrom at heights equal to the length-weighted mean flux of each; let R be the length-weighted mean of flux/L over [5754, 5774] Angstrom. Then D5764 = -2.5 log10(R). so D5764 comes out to 0.01 mag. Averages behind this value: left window 266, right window 261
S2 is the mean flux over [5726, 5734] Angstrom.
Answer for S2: 263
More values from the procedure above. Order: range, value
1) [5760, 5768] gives 257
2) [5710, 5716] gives 245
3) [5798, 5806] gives 261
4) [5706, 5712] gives 239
